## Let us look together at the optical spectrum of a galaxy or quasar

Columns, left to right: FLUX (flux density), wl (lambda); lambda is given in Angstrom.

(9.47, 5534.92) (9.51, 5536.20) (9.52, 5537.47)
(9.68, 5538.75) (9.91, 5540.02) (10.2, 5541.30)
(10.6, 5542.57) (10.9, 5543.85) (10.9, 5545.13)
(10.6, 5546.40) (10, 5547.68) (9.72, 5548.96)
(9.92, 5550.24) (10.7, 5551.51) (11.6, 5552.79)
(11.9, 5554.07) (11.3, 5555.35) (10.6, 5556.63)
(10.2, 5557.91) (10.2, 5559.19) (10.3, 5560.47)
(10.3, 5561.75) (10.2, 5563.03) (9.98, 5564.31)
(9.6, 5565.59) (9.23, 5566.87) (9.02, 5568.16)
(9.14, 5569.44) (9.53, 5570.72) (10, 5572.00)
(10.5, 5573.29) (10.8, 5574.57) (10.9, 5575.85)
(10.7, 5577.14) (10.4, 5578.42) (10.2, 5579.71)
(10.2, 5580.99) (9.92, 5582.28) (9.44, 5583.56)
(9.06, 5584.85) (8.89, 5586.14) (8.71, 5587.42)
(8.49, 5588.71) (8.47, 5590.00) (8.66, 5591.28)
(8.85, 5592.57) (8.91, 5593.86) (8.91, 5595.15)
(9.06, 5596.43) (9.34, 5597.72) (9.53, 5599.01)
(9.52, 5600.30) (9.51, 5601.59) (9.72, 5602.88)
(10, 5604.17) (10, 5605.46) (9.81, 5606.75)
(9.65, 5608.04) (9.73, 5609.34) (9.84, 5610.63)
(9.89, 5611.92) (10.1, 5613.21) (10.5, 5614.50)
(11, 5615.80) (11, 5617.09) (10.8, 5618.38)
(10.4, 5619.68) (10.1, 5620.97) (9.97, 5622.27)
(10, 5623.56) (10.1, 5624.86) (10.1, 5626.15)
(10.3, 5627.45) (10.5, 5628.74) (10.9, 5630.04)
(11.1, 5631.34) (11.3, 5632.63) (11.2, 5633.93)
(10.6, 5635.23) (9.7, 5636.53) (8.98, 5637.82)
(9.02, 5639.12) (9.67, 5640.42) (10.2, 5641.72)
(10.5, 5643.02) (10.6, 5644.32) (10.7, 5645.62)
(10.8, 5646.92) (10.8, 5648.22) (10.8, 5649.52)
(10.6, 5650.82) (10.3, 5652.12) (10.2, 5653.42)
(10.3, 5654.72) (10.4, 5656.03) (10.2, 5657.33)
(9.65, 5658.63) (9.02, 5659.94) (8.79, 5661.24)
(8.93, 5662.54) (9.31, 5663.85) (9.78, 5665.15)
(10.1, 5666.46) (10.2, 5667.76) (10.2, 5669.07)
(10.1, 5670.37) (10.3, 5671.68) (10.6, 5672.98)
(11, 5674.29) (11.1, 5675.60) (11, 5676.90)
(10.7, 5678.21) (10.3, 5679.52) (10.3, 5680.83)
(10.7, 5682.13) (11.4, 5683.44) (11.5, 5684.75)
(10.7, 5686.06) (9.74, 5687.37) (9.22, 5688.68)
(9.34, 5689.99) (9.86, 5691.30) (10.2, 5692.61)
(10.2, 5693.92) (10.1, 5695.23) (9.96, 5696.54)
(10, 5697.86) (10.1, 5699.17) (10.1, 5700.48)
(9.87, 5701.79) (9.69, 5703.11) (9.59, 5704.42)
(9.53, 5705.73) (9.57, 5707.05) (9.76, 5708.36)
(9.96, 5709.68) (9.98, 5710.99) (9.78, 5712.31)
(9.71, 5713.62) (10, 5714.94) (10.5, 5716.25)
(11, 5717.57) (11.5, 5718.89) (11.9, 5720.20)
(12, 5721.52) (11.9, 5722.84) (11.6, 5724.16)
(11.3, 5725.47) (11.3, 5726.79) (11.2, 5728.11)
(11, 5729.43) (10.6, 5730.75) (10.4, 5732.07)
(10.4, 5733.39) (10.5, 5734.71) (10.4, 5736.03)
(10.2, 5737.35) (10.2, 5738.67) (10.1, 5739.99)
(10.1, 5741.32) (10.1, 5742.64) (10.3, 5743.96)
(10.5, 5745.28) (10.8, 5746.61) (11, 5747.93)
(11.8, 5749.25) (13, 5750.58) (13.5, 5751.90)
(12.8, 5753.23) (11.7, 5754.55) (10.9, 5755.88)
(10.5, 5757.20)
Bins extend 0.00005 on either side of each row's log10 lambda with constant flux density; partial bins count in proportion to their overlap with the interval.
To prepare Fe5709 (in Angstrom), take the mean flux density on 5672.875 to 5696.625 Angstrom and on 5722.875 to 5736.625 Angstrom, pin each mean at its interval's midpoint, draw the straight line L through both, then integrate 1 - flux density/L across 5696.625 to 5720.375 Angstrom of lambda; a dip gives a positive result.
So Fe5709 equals 1.3 Angstrom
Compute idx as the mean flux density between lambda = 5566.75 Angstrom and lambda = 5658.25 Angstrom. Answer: 9.98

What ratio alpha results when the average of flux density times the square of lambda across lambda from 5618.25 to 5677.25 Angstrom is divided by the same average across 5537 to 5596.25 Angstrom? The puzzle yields 1.06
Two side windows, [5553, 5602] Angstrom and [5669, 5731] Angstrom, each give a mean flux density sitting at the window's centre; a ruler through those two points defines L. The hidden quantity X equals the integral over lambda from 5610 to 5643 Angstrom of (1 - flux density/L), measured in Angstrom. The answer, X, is -0.83 Angstrom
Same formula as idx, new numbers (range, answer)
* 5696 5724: 10.3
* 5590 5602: 9.11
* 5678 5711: 10.1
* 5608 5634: 10.4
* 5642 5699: 10.2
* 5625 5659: 10.4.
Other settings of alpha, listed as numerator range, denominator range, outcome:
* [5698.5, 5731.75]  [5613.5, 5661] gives 1.05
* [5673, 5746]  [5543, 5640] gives 1.09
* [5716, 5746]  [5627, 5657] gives 1.07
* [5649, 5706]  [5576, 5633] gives 1.06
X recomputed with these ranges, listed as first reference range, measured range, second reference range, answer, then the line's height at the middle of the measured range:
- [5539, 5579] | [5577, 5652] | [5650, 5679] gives 1.9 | 10.2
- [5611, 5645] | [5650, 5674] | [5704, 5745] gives 1.0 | 10.4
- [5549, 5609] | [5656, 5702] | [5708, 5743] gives 1.1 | 10.4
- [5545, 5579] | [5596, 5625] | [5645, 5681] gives 0.8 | 10.3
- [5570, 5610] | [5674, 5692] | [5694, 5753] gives -0.3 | 10.3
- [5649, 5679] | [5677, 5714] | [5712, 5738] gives 1.5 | 10.5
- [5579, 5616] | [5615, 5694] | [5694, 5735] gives -2.5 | 9.97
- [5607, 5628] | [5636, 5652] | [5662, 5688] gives 0.1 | 10.3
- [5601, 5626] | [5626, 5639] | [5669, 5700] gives -0.3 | 10.2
